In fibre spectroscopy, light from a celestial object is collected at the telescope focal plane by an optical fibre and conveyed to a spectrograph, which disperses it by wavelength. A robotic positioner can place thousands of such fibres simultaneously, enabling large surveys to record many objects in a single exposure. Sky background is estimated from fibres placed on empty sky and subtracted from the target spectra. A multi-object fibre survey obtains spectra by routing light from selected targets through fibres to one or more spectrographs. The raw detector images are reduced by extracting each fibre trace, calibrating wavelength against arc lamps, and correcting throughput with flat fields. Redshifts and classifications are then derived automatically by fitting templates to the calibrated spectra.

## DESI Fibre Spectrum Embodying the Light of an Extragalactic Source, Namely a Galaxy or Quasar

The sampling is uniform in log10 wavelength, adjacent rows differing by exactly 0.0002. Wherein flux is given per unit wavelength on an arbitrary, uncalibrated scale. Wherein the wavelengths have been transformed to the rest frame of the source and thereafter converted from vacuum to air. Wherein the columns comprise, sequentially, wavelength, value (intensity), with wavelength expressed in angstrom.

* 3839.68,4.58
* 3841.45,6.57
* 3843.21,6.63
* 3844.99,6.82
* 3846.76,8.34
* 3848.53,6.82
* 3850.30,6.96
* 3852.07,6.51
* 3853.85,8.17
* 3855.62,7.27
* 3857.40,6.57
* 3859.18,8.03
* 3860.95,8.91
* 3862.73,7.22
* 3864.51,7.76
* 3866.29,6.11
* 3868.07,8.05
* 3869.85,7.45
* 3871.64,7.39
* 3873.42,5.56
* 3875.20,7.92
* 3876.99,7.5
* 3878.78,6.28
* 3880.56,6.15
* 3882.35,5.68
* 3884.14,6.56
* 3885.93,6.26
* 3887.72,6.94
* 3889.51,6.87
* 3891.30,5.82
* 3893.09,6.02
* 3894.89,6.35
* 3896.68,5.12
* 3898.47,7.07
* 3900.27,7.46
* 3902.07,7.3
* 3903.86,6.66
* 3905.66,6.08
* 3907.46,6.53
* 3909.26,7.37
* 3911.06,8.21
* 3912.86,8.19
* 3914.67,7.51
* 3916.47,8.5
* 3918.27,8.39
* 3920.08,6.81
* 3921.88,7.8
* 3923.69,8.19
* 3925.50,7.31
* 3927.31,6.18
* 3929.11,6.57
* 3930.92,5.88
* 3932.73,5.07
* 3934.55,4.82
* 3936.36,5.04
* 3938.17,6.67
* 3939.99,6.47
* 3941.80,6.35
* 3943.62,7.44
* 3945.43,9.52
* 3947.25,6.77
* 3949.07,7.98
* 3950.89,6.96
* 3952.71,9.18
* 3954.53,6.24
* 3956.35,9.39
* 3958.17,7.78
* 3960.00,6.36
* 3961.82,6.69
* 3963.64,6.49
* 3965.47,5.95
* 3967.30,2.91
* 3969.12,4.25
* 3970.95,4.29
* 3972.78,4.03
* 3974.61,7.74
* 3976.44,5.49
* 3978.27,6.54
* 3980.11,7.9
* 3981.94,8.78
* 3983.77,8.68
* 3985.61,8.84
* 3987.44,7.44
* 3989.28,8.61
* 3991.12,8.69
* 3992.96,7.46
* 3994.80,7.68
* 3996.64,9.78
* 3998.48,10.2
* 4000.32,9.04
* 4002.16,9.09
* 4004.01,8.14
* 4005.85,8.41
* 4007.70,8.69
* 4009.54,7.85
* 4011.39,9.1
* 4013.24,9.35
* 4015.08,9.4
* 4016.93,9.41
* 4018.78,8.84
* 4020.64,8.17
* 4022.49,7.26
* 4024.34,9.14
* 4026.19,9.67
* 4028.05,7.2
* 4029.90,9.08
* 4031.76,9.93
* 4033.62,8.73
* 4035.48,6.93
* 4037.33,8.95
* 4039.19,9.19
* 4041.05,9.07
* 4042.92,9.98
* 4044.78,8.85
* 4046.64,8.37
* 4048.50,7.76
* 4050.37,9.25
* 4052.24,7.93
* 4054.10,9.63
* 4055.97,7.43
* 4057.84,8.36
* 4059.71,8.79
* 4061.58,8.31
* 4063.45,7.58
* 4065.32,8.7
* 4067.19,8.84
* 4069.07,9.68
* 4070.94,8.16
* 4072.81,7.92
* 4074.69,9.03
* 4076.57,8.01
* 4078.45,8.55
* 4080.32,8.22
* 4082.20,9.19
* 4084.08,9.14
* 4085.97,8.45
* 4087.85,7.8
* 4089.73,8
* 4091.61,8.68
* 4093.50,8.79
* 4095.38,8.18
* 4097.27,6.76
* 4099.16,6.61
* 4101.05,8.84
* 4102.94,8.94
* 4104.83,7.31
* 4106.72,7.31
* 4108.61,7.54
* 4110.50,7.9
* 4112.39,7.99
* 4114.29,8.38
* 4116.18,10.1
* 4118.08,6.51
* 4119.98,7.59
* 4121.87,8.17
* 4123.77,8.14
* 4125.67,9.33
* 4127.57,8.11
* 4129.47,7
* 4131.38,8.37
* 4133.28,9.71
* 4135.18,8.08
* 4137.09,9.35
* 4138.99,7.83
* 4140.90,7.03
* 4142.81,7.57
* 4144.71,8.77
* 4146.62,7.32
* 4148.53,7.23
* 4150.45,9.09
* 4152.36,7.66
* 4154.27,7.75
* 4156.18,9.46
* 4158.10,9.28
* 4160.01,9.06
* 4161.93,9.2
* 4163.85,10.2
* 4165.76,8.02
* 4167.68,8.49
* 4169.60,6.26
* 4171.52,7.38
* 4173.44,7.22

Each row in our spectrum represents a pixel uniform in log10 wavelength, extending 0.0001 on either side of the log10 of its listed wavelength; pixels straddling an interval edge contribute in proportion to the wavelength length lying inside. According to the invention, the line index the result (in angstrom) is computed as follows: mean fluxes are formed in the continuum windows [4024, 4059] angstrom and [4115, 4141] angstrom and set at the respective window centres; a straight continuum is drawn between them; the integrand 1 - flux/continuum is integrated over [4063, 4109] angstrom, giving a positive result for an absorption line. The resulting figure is 1.20 angstrom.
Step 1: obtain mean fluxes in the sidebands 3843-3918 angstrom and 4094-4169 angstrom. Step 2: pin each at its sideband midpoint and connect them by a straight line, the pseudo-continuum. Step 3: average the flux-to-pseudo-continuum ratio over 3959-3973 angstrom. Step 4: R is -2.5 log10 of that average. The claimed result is 0.39 mag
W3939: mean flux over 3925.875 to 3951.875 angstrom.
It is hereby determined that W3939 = 6.58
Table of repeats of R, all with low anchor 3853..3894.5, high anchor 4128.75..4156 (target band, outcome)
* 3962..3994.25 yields 0.11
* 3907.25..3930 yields -0.06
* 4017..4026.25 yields -0.13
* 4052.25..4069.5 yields -0.10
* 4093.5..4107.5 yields 0.02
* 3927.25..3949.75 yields 0.11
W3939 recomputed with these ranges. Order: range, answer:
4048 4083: 8.5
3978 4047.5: 8.66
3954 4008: 7.38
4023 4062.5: 8.68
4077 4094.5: 8.52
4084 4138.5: 8.16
